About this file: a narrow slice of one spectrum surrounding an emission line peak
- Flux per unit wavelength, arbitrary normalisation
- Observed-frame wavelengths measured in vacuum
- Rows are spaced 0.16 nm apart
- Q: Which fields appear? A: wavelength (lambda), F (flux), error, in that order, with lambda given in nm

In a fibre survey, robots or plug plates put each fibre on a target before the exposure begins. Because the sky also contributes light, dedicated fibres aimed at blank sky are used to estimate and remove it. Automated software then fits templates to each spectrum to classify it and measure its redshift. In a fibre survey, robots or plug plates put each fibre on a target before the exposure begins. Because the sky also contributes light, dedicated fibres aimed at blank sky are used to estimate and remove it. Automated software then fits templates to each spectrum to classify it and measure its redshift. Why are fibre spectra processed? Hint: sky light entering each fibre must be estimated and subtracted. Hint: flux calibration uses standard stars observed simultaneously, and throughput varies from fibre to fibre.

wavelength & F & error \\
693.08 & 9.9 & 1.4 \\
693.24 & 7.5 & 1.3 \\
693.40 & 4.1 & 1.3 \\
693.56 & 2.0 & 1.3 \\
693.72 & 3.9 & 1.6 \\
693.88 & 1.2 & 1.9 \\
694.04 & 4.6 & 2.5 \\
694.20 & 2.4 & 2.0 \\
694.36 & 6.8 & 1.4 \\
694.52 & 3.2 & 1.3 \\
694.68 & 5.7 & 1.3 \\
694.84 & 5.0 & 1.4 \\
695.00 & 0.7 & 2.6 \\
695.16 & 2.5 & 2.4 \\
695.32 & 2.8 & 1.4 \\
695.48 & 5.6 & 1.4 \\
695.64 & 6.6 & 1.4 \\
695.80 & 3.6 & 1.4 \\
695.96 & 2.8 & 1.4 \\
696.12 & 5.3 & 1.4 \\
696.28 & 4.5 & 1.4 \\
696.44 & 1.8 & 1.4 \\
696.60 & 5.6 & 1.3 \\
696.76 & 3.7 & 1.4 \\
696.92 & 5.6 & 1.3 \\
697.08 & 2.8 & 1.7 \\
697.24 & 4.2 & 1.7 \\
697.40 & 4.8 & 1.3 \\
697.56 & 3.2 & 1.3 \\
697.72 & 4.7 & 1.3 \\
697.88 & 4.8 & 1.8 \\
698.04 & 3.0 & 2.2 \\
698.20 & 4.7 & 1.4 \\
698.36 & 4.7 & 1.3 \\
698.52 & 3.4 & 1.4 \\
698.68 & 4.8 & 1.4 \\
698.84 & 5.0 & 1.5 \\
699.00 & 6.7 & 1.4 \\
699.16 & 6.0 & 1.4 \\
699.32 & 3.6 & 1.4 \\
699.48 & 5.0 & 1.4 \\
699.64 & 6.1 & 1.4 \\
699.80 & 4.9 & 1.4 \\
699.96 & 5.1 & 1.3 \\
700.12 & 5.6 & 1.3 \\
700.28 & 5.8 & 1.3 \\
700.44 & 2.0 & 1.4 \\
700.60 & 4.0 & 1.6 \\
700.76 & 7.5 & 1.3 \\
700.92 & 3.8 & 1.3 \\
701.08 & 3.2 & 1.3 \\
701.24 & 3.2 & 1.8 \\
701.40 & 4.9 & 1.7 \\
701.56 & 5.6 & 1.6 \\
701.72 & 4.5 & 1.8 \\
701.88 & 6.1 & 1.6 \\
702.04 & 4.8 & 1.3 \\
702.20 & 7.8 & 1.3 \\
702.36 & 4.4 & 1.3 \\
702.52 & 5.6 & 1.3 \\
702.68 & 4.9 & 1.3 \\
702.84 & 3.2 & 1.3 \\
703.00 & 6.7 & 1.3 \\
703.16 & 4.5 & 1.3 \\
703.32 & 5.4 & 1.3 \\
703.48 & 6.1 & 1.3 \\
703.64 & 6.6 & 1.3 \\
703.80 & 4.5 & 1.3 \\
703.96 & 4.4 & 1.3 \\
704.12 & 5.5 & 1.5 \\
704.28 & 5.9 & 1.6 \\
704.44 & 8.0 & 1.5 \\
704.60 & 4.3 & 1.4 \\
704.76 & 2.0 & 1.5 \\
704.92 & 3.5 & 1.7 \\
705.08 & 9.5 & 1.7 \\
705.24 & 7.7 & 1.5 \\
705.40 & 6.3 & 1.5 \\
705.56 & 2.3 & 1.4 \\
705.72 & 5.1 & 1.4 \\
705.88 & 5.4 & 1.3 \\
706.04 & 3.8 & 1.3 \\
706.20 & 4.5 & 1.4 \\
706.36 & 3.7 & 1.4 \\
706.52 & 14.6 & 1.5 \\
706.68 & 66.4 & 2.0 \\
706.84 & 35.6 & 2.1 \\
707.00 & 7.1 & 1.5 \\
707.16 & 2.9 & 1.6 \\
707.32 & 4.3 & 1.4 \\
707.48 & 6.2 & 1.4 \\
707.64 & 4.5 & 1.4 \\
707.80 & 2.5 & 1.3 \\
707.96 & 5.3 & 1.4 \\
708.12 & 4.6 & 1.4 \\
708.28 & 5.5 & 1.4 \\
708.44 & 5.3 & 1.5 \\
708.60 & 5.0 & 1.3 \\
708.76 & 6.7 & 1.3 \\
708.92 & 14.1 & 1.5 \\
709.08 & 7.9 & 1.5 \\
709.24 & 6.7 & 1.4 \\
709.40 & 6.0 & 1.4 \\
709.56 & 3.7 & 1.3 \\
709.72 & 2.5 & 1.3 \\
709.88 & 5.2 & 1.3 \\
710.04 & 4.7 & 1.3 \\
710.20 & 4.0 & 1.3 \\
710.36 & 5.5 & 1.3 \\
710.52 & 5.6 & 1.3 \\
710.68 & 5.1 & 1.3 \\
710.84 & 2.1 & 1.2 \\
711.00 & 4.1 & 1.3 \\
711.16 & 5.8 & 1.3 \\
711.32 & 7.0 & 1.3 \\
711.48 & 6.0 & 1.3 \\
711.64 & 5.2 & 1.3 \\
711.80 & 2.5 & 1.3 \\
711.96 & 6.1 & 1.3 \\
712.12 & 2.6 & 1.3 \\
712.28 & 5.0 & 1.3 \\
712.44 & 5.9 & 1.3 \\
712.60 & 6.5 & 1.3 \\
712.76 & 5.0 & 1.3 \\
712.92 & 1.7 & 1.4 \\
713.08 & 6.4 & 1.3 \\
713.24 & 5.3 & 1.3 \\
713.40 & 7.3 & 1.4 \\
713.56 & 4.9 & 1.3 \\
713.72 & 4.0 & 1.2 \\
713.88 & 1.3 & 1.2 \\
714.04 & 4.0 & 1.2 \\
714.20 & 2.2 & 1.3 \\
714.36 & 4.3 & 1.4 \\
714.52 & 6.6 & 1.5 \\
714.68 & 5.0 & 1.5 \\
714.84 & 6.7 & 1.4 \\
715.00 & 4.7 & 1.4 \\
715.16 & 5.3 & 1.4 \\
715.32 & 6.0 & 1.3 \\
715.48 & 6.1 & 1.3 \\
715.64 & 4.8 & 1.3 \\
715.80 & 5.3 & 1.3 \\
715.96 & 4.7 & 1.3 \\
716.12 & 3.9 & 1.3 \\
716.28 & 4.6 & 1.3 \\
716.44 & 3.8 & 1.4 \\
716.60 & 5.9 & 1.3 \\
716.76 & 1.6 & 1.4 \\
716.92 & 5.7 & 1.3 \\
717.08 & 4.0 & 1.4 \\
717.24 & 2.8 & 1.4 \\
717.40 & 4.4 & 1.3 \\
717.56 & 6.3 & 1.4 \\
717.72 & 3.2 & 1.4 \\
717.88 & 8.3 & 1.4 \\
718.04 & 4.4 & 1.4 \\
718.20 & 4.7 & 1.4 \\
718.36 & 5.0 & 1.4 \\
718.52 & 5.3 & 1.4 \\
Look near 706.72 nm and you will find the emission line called H-alpha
